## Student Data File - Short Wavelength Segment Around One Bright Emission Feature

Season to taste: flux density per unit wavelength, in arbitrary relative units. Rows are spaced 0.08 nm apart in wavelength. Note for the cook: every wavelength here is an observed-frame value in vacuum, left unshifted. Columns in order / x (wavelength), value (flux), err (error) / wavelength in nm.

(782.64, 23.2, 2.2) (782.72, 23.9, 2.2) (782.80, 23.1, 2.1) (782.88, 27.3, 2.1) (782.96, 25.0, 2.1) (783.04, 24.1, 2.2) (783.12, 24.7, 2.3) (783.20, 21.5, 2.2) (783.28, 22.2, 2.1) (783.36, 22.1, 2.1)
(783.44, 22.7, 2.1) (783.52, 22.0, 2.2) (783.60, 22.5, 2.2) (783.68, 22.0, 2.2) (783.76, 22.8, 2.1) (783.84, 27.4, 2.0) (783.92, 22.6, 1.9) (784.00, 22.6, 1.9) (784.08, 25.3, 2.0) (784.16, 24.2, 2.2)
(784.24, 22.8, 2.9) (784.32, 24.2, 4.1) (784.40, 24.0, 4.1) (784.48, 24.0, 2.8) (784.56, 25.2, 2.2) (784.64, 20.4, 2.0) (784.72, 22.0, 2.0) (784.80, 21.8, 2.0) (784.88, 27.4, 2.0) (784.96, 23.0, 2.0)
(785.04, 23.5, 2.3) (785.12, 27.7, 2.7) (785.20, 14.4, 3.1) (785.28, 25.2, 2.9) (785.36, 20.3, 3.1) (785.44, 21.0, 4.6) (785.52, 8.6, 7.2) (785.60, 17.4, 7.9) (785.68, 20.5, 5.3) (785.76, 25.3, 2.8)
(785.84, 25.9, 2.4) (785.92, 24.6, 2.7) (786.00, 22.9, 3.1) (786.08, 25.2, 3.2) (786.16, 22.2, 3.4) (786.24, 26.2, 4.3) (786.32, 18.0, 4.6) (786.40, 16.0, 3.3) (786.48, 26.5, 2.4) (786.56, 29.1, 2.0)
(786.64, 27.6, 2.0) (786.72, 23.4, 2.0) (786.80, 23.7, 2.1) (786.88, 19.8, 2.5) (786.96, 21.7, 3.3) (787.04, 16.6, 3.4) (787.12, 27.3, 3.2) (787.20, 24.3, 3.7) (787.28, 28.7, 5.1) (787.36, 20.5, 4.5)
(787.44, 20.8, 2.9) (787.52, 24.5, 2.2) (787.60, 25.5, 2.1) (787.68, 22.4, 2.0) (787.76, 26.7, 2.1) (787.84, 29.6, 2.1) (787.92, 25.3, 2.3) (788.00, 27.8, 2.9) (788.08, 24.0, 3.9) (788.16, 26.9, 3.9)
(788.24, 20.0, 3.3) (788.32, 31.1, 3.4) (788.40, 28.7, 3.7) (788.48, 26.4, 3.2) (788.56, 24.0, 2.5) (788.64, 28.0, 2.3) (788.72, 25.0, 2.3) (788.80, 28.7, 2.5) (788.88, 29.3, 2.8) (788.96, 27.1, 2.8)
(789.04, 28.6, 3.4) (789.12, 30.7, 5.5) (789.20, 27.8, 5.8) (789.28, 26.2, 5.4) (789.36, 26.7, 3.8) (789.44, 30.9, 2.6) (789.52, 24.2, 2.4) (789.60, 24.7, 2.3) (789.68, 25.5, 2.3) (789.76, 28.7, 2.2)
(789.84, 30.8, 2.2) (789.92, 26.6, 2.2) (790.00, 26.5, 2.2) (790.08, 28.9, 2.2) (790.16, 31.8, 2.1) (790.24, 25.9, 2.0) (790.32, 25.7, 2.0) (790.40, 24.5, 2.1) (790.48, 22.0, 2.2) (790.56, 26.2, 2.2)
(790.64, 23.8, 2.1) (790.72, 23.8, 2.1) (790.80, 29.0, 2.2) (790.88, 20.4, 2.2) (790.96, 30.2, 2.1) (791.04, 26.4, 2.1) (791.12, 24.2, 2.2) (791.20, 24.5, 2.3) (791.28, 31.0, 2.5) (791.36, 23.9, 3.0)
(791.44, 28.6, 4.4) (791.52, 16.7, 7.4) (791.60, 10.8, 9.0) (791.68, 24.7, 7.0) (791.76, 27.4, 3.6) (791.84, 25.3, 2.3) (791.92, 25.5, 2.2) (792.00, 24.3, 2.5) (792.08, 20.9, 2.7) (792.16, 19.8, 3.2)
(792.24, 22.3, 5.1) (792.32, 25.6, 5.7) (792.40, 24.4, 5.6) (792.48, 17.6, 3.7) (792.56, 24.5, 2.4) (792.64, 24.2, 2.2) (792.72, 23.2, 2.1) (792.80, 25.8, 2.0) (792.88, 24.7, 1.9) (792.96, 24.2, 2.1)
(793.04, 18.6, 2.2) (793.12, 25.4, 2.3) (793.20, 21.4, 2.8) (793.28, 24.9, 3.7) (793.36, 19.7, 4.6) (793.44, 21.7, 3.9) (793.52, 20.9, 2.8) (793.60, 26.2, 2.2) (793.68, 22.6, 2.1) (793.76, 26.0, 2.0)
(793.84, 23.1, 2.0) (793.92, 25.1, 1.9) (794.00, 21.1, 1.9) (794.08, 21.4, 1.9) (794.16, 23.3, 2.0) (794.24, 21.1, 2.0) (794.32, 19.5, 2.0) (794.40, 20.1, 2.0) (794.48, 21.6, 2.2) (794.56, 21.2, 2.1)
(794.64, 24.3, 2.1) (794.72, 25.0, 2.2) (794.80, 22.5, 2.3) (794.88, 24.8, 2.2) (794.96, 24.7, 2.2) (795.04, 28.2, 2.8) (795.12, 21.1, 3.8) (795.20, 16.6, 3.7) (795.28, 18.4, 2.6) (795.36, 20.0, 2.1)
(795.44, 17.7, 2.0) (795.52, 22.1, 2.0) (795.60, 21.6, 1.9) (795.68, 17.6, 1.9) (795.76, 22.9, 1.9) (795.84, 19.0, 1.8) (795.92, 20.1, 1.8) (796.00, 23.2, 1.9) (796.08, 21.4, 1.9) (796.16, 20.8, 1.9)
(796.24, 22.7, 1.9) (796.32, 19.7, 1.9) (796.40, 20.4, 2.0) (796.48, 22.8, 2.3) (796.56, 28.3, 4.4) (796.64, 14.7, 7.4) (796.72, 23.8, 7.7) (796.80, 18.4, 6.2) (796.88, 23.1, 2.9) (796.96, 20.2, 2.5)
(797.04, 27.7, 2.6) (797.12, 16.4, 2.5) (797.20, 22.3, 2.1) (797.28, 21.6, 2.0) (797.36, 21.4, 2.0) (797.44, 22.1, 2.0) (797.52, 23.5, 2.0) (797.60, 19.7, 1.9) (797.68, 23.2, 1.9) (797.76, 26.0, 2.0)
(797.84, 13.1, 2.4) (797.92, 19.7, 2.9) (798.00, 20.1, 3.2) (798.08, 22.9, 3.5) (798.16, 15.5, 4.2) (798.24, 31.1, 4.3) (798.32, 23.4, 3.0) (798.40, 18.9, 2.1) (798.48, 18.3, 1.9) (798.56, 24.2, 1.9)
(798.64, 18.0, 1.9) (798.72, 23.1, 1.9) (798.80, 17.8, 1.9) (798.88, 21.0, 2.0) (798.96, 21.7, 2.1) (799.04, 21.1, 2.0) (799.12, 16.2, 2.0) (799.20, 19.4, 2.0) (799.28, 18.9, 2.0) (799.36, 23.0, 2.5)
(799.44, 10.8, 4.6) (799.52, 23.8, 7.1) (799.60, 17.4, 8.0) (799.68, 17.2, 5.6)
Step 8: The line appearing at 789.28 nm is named C III] 1909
